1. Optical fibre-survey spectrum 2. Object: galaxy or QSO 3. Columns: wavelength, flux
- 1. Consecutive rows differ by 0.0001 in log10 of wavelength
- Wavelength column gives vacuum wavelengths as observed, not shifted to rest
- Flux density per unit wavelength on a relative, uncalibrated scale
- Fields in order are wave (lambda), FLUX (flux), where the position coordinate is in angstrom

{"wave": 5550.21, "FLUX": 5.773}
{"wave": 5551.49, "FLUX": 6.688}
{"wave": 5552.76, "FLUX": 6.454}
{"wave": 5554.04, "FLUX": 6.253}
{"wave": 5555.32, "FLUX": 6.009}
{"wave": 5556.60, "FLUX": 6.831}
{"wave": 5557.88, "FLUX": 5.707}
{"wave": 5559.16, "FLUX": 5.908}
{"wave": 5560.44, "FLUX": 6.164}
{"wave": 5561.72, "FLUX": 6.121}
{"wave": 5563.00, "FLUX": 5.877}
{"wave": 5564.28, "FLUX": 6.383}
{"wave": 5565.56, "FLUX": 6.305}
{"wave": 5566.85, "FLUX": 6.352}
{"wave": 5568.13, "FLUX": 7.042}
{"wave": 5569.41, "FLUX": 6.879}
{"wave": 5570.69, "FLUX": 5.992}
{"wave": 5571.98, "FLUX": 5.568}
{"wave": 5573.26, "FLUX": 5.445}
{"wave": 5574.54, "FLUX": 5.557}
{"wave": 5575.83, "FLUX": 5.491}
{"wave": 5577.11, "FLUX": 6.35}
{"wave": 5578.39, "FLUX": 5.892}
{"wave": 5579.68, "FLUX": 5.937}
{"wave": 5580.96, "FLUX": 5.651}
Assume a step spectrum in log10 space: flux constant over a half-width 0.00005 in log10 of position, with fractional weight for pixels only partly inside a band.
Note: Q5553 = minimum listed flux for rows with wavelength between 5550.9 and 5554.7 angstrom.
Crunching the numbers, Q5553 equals 6.253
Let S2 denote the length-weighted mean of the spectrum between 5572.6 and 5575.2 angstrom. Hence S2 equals 5.5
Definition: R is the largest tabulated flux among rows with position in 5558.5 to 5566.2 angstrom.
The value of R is 6.383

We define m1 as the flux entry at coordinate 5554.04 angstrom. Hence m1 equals 6.253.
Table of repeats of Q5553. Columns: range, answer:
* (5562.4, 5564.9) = 5.877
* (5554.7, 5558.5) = 5.707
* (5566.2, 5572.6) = 5.568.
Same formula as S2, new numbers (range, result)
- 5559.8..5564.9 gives 6.14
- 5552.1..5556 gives 6.26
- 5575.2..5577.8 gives 5.94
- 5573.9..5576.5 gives 5.53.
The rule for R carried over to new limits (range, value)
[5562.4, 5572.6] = 7.042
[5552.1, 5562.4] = 6.831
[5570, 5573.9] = 5.992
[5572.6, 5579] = 6.35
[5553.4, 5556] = 6.253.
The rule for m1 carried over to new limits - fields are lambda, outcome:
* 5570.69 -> 5.992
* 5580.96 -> 5.651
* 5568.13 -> 7.042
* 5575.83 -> 5.491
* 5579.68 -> 5.937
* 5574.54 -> 5.557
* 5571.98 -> 5.568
